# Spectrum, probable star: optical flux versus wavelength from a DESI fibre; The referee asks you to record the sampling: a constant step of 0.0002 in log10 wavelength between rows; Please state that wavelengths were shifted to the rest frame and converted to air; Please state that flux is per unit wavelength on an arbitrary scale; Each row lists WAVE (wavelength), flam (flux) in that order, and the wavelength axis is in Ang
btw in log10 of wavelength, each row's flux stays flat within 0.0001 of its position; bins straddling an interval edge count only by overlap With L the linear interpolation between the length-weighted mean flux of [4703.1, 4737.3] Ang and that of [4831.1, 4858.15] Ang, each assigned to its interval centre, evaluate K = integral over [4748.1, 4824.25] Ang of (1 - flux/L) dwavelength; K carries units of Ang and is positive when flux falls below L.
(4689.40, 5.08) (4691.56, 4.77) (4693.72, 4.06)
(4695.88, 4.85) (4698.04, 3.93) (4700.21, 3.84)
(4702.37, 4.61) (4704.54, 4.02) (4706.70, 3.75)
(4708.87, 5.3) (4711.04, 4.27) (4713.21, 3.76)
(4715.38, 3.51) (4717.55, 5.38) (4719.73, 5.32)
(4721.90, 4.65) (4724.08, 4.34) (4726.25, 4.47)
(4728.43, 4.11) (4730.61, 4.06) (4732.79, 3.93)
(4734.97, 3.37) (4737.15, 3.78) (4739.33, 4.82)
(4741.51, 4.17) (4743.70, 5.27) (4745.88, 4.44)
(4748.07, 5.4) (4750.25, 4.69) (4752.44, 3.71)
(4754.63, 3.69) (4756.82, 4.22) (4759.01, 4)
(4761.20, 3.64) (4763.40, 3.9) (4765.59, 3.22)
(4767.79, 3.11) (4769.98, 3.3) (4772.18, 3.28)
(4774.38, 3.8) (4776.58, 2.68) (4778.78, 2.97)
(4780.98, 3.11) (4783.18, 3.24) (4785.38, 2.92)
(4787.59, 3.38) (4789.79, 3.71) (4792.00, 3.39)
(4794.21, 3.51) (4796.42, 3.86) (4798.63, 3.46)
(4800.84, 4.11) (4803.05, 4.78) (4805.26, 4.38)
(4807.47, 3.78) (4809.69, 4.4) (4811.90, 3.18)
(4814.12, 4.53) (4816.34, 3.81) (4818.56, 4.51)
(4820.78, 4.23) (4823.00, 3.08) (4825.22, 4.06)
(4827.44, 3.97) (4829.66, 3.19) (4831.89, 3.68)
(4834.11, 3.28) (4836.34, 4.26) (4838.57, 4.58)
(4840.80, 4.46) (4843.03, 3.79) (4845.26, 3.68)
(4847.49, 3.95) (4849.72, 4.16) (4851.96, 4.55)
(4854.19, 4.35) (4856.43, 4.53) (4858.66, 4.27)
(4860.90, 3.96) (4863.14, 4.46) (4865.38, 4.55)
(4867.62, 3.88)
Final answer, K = 8.5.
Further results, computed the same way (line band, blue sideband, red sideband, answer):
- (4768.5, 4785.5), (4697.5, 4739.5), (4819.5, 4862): 3.95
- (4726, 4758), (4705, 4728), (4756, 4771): -2.24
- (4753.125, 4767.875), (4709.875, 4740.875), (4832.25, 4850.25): 1.64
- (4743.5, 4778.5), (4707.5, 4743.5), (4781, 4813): 1.72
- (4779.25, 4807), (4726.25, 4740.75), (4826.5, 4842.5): 2.27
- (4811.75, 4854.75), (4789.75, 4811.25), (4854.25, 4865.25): 1.82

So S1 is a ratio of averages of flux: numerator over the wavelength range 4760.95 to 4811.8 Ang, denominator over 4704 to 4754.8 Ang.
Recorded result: 0.82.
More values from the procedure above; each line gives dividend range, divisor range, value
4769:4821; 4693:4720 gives 0.85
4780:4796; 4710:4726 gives 0.75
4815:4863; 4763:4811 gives 1.13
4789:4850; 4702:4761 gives 0.91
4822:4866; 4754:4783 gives 1.17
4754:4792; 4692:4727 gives 0.78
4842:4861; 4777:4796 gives 1.27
